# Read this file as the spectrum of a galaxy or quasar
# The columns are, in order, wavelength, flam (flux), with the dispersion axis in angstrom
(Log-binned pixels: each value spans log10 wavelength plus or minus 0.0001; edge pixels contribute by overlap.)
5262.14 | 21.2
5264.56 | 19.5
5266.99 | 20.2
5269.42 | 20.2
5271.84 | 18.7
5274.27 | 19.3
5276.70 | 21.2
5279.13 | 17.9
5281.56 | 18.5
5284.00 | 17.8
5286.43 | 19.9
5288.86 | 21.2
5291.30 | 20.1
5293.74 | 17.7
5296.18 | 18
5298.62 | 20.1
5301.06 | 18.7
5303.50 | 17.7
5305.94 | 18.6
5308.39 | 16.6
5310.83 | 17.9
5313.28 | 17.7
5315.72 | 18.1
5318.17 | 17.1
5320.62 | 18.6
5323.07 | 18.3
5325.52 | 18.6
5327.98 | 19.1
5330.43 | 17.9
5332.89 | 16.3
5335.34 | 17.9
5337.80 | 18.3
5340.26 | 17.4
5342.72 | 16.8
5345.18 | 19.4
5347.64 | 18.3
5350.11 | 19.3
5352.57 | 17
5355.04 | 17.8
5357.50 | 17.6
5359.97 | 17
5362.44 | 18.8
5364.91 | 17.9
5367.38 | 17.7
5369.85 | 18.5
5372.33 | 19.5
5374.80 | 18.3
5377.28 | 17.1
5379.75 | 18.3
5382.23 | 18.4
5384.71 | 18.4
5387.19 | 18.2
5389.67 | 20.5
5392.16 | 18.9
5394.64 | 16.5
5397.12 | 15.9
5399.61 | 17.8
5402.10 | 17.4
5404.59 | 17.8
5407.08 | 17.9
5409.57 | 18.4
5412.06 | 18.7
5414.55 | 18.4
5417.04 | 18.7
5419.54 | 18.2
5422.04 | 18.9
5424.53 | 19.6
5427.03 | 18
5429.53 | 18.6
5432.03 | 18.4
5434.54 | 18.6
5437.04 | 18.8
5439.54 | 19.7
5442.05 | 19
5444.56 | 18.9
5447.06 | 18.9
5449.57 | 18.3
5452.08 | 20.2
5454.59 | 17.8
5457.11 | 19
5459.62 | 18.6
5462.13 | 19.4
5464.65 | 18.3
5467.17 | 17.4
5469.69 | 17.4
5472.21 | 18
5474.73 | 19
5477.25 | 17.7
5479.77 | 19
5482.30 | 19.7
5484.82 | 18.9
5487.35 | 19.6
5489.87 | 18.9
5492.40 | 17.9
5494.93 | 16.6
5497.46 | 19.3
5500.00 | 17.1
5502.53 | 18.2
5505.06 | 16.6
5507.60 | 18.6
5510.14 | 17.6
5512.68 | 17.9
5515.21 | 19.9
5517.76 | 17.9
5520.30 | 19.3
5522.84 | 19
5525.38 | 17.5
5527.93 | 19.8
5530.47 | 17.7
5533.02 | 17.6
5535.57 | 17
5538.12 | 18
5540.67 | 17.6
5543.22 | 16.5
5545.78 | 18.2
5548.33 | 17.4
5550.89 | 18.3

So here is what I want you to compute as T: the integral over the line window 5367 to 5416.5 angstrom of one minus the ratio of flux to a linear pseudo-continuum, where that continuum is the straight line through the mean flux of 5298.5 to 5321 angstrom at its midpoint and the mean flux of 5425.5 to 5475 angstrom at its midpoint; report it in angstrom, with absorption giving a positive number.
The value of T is 0.57 angstrom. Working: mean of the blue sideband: 18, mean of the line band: 18.1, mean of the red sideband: 18.6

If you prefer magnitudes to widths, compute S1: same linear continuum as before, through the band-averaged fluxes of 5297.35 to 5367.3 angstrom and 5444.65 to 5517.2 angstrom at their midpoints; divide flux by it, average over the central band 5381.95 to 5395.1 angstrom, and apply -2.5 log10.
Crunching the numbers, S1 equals -0.03 mag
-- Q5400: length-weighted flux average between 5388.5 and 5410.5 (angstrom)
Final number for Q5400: 17.9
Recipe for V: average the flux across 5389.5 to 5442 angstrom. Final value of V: 18.3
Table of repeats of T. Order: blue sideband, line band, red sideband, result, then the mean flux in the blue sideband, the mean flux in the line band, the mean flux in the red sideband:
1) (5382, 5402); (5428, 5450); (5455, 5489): -0.5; 18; 18.8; 18.6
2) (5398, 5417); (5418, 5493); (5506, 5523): -1.8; 18.1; 18.7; 18.5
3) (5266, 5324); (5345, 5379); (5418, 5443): 1.2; 18.8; 18.1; 18.8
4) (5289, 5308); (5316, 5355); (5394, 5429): 1.1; 18.7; 18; 18.1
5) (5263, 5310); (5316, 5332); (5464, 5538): 0.6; 19.1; 18.2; 18.3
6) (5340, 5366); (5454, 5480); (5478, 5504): 0.1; 18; 18.3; 18.5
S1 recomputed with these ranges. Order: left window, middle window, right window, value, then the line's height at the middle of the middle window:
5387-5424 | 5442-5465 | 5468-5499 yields -0.03 mag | 18.4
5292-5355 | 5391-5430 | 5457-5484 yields 0.01 mag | 18.3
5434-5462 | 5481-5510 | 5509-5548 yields 0.01 mag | 18.4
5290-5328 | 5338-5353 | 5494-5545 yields 0.01 mag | 18.2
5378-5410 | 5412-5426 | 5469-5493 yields -0.03 mag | 18.2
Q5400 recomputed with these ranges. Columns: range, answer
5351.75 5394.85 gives 18.2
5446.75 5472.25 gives 18.5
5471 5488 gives 18.8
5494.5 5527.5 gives 18.2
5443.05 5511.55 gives 18.4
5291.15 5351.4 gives 18.1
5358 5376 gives 18.2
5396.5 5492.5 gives 18.5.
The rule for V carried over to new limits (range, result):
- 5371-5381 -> 18.3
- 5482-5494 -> 18.9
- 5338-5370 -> 18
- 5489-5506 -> 17.8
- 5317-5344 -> 17.8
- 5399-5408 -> 17.7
